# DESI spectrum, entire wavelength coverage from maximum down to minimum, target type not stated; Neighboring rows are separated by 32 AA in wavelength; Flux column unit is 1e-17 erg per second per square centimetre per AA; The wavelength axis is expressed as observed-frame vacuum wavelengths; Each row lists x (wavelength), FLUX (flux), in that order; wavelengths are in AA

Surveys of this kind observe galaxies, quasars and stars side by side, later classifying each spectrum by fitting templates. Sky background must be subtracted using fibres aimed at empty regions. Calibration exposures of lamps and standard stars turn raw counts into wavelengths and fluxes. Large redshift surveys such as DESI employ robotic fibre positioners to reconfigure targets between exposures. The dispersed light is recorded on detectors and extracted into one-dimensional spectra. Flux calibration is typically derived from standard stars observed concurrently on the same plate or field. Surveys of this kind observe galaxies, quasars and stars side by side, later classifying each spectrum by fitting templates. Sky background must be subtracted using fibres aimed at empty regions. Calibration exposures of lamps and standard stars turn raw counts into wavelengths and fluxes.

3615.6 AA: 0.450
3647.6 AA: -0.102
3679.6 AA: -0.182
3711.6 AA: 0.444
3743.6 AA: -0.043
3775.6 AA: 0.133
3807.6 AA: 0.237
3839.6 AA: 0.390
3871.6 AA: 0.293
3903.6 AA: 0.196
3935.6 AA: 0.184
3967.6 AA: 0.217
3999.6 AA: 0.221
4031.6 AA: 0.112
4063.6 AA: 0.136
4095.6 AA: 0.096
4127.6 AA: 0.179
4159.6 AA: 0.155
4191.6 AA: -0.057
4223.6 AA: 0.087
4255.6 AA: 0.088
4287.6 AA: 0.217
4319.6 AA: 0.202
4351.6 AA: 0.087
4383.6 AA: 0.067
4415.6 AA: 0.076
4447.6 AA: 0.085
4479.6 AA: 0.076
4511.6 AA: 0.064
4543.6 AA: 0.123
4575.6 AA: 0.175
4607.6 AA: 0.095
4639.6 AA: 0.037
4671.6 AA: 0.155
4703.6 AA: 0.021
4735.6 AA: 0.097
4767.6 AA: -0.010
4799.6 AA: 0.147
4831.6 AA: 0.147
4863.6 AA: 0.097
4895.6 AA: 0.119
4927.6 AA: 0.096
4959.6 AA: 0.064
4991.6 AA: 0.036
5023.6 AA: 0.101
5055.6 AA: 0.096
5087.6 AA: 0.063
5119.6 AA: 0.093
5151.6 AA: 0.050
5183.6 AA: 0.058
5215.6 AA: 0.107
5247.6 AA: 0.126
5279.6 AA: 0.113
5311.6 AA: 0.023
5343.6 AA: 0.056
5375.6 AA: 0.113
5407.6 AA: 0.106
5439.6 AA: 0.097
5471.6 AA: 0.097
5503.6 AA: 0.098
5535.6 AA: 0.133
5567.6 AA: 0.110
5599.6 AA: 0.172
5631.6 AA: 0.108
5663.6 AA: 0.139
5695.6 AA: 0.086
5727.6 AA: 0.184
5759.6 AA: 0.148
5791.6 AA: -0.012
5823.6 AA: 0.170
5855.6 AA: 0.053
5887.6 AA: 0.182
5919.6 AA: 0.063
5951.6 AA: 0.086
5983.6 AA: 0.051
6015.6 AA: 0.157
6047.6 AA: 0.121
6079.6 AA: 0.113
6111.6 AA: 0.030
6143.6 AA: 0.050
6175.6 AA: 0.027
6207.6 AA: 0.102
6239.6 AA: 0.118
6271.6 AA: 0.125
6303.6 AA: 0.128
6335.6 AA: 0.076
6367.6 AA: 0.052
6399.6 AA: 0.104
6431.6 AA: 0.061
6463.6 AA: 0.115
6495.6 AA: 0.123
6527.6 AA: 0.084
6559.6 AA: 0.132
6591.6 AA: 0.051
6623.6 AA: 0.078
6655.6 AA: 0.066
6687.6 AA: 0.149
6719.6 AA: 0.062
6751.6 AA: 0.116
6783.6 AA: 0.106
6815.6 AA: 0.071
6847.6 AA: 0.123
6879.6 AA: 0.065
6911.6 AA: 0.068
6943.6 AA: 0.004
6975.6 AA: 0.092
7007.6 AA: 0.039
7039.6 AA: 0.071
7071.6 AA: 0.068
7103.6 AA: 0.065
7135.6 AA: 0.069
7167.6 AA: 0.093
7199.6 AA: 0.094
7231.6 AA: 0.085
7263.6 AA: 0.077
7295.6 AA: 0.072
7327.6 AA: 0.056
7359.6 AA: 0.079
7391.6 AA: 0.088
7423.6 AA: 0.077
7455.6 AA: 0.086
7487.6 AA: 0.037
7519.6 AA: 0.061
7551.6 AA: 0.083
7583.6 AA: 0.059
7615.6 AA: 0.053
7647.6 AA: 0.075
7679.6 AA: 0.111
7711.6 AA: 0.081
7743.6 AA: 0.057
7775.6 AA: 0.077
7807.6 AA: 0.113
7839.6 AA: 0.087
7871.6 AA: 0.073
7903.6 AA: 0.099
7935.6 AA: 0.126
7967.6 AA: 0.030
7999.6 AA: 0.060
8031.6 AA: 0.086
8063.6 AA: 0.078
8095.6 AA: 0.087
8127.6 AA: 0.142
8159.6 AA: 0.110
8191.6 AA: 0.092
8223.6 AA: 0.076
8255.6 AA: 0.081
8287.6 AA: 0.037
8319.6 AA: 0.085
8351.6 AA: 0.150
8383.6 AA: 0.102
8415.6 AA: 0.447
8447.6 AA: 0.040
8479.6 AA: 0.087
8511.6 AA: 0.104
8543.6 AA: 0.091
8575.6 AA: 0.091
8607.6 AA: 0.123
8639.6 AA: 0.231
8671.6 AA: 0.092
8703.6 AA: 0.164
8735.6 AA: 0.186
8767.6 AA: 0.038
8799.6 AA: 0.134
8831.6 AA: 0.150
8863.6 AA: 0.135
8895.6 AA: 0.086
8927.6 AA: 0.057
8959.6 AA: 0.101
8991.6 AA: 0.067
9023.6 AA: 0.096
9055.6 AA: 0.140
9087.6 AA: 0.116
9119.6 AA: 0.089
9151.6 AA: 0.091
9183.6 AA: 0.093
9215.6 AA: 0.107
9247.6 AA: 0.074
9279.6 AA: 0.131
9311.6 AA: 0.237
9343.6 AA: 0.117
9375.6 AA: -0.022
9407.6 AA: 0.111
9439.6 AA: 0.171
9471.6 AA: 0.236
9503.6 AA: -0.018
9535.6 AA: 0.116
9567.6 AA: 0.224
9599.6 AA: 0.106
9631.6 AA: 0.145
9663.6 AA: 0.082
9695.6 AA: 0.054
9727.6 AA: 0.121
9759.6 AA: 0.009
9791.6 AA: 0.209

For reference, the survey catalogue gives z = 1.258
